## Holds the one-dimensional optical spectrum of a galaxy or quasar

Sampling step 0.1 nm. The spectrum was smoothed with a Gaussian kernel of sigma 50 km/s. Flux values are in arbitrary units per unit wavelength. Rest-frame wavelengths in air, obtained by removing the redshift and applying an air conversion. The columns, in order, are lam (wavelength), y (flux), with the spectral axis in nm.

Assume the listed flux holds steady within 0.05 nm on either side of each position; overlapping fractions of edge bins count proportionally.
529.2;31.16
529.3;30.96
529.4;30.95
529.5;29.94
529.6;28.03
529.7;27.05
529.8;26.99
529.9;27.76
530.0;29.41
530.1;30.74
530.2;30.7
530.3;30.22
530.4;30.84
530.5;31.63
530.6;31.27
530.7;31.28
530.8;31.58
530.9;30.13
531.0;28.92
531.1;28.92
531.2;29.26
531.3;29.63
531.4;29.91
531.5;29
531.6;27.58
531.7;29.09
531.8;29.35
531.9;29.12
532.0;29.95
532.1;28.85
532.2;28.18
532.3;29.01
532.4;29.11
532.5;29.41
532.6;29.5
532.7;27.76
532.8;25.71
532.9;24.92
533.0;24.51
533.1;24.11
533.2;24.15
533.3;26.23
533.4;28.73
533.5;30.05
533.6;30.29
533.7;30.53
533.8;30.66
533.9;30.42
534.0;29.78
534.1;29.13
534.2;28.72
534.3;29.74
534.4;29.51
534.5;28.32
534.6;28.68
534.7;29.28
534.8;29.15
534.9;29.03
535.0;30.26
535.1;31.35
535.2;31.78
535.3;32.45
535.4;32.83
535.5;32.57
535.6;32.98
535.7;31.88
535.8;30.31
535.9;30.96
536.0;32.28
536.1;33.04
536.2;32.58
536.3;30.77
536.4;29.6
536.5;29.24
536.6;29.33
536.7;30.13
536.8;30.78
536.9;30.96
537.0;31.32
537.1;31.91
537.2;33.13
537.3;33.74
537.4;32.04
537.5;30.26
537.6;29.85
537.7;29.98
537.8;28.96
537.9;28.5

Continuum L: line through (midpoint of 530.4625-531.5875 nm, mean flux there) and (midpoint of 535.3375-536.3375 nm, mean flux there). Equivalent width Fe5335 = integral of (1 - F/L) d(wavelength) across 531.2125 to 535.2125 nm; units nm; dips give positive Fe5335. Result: 0.29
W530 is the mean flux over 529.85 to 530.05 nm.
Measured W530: 28.6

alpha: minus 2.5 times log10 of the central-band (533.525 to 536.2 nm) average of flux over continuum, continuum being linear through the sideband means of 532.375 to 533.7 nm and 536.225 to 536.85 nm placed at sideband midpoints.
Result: -0.07 mag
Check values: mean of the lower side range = 27.4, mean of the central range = 30.6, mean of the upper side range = 30.1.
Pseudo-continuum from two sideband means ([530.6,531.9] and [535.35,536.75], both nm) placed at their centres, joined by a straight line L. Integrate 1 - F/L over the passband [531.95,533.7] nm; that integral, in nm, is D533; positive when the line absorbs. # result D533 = 0.14 nm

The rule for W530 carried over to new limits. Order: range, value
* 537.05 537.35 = 32.9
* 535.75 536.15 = 31.6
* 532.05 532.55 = 28.9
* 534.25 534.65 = 29.1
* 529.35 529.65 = 29.6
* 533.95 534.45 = 29.4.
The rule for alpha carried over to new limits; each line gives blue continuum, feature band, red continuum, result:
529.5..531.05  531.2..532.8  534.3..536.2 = 0.05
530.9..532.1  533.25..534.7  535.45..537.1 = 0.03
